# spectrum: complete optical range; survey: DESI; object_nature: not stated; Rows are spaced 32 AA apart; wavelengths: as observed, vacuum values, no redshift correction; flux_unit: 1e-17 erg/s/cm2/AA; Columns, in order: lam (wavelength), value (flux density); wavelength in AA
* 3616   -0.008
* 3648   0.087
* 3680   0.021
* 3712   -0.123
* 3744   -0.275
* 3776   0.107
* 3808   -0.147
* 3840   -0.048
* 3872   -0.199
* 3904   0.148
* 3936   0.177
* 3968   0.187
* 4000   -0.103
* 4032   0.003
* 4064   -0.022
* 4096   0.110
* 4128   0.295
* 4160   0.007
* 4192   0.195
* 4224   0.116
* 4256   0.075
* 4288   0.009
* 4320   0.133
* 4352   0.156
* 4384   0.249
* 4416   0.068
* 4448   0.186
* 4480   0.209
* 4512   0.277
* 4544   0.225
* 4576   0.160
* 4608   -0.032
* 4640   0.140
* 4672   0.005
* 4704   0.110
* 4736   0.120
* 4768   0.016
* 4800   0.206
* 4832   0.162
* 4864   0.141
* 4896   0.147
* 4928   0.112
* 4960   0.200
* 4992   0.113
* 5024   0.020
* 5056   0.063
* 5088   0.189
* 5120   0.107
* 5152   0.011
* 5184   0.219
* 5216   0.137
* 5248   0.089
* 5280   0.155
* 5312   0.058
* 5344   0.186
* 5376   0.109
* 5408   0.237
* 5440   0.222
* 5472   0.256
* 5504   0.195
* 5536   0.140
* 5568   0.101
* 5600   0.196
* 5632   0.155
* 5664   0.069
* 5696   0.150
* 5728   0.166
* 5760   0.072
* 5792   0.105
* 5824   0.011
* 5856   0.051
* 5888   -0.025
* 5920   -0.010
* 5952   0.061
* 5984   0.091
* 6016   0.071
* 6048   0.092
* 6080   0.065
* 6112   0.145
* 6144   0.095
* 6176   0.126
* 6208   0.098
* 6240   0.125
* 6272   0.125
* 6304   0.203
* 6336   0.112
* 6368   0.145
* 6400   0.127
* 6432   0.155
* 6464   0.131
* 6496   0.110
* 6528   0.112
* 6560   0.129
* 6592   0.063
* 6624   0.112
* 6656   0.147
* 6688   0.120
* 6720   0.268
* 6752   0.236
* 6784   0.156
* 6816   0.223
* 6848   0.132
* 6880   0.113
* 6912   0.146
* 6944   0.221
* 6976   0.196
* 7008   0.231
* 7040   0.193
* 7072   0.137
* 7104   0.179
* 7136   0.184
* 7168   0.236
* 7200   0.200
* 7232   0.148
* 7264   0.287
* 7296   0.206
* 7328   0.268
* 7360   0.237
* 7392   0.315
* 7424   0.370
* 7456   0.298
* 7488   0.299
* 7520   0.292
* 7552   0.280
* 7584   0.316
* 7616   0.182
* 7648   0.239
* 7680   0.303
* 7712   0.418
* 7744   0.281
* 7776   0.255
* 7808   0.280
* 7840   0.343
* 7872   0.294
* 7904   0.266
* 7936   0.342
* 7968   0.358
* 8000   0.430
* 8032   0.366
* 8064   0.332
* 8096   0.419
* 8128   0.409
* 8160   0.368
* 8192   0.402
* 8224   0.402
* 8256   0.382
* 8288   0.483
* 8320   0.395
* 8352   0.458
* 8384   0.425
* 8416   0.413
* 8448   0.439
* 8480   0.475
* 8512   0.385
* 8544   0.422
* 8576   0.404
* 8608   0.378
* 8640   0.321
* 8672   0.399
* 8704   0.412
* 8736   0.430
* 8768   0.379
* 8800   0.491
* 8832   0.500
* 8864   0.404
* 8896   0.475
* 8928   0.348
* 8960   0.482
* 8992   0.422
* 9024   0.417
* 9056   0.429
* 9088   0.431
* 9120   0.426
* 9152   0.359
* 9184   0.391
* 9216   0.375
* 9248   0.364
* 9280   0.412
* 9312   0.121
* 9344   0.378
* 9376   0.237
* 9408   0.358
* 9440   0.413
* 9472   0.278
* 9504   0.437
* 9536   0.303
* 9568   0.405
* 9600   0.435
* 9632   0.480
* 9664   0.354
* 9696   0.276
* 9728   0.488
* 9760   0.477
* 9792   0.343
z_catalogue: 0.84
